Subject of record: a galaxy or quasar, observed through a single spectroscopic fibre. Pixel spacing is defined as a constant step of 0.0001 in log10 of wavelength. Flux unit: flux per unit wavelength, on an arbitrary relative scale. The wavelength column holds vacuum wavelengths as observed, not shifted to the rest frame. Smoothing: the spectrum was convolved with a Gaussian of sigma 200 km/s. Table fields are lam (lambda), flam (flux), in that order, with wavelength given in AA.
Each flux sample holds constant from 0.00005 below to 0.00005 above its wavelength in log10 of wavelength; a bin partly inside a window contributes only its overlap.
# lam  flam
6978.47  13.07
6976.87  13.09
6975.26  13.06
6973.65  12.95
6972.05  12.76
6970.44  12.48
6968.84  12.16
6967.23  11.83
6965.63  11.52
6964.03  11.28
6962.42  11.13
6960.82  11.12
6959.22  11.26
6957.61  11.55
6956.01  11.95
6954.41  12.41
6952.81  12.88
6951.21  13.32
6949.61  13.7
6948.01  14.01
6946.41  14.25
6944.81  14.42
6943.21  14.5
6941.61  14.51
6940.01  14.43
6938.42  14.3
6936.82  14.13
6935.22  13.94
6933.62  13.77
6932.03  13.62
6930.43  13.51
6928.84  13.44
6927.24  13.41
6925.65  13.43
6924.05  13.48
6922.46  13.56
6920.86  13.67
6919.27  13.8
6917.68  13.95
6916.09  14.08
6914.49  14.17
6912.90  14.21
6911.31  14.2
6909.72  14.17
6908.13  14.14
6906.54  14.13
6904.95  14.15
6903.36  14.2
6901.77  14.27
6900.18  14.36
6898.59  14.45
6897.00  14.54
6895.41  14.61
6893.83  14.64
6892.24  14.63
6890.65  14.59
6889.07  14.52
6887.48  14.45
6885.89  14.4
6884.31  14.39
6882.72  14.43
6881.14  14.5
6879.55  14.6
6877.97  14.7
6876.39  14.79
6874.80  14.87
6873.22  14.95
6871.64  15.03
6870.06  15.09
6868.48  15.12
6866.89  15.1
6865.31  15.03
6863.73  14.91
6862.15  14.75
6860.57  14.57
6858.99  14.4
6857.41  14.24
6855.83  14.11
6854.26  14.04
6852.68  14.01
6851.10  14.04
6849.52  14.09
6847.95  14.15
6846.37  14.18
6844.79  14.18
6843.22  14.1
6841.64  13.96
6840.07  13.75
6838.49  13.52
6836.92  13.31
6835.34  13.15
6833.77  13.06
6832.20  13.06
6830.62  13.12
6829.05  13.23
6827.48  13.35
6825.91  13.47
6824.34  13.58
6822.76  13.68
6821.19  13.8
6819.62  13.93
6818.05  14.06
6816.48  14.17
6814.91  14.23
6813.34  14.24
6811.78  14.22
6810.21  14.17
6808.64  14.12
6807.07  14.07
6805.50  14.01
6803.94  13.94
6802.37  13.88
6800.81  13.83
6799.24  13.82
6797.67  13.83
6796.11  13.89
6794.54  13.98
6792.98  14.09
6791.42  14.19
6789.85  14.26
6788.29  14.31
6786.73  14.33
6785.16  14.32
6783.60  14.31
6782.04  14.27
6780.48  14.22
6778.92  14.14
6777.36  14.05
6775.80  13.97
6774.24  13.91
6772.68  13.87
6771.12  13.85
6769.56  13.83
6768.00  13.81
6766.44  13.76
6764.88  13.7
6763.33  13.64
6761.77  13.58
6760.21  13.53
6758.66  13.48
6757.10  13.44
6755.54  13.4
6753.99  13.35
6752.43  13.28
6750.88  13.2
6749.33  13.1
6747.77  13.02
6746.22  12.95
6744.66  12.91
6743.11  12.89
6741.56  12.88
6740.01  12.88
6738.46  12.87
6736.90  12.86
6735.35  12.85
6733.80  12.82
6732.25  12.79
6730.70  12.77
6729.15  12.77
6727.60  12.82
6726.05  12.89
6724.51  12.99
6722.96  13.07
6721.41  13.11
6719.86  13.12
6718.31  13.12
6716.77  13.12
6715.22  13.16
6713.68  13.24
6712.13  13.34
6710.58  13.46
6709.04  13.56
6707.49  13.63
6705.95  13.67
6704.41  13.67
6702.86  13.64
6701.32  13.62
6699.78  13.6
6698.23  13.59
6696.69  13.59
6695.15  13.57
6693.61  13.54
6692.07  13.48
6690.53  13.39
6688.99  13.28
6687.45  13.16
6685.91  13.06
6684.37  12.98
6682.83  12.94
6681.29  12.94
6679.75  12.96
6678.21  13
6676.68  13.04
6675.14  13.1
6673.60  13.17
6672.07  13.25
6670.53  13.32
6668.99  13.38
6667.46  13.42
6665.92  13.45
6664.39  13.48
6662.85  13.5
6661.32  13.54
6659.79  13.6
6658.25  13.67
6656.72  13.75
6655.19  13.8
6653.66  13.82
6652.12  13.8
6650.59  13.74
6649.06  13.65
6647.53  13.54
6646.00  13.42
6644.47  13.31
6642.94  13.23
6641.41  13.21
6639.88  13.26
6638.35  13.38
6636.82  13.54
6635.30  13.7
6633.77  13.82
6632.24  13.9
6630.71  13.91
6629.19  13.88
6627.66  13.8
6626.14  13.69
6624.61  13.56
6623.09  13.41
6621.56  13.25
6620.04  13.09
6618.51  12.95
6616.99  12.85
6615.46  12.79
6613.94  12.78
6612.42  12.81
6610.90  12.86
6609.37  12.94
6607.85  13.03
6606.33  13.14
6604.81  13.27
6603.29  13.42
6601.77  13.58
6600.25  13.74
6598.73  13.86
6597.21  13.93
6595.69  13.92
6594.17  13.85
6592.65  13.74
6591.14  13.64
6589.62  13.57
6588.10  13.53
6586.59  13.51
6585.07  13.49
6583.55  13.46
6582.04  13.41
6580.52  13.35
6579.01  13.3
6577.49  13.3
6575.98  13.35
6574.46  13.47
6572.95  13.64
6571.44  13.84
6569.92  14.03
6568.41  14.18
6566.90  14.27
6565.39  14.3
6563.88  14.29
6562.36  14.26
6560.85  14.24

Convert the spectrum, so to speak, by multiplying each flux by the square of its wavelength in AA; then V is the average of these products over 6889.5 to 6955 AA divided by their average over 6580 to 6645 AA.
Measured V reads 1.1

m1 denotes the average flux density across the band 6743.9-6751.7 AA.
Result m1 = 13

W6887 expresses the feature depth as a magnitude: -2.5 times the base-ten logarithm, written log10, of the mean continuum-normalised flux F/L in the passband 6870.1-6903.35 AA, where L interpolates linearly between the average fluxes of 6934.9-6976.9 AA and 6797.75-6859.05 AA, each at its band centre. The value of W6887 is -0.091 mag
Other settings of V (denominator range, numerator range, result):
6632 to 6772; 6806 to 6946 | 1.12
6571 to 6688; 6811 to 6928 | 1.13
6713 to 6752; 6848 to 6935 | 1.15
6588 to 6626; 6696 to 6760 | 1.02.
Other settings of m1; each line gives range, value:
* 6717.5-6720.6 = 13.1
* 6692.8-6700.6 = 13.6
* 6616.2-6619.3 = 12.9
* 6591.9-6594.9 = 13.8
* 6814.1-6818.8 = 14.1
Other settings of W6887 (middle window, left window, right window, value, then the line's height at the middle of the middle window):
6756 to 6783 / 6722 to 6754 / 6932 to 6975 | -0.07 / 12.9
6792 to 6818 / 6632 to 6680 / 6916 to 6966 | -0.05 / 13.4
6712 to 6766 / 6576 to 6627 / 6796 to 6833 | 0.04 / 13.7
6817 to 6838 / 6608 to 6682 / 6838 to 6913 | 0.06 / 14.2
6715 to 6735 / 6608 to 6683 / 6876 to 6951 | 0.05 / 13.6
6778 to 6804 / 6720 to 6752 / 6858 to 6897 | -0.04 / 13.6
